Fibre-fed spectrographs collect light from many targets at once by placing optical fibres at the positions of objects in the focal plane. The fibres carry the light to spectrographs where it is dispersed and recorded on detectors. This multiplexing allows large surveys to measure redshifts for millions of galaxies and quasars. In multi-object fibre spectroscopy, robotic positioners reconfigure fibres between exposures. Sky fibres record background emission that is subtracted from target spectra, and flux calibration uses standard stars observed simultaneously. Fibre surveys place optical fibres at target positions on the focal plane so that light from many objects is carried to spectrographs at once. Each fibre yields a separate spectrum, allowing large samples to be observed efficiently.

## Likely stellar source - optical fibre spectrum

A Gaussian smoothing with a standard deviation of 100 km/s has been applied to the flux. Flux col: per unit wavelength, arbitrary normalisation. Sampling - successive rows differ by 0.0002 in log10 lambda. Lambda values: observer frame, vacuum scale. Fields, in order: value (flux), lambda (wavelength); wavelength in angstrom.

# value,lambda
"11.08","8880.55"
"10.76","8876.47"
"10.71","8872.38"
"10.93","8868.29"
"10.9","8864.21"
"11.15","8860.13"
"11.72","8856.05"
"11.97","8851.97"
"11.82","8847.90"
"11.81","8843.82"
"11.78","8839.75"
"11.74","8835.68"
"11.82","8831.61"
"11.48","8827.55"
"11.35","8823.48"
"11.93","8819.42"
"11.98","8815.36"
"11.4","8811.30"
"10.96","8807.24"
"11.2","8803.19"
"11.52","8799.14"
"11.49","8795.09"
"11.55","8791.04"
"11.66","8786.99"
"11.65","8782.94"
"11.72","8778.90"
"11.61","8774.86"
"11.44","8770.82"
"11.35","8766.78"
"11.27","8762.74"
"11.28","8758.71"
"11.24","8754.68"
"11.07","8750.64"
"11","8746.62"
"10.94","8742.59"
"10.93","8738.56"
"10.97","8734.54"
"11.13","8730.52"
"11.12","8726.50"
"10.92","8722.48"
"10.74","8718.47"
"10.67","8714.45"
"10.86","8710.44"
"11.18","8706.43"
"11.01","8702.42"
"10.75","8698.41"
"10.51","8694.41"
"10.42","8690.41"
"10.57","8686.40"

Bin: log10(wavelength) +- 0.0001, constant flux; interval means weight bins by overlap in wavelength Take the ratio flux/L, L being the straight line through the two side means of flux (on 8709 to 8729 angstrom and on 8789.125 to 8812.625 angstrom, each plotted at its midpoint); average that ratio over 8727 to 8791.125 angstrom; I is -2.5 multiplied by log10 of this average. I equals -0.02 mag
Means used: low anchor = 10.9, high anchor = 11.4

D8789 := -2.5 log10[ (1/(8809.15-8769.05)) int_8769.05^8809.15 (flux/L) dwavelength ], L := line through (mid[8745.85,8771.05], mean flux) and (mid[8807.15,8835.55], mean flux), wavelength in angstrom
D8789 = -0.01 mag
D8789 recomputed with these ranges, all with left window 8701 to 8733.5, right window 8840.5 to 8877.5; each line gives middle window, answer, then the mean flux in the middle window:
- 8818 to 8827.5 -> -0.03 mag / 11.6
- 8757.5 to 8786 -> -0.04 mag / 11.5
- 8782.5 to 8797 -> -0.04 mag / 11.6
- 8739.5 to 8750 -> 0.00 mag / 11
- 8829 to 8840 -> -0.05 mag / 11.8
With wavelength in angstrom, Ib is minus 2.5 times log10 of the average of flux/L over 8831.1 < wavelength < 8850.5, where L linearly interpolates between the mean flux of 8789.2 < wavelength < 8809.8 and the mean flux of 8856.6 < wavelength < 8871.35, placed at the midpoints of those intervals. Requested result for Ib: -0.06 mag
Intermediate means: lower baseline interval 11.3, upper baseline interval 11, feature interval 11.8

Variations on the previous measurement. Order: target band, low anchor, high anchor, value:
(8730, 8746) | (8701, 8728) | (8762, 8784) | 0.018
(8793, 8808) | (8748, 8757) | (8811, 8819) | 0.030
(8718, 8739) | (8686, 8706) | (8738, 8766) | -0.005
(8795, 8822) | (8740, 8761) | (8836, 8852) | 0.005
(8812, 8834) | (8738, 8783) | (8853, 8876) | -0.050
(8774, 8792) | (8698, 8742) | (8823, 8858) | -0.027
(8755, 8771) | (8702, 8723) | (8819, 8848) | -0.009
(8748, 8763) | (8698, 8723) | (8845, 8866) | -0.012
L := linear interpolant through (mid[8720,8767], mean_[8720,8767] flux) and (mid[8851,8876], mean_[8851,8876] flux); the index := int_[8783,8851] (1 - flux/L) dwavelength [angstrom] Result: -2.8 angstrom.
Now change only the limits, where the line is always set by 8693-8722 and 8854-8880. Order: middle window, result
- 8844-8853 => -0.7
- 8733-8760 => -0.4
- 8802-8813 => -0.2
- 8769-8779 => -0.6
